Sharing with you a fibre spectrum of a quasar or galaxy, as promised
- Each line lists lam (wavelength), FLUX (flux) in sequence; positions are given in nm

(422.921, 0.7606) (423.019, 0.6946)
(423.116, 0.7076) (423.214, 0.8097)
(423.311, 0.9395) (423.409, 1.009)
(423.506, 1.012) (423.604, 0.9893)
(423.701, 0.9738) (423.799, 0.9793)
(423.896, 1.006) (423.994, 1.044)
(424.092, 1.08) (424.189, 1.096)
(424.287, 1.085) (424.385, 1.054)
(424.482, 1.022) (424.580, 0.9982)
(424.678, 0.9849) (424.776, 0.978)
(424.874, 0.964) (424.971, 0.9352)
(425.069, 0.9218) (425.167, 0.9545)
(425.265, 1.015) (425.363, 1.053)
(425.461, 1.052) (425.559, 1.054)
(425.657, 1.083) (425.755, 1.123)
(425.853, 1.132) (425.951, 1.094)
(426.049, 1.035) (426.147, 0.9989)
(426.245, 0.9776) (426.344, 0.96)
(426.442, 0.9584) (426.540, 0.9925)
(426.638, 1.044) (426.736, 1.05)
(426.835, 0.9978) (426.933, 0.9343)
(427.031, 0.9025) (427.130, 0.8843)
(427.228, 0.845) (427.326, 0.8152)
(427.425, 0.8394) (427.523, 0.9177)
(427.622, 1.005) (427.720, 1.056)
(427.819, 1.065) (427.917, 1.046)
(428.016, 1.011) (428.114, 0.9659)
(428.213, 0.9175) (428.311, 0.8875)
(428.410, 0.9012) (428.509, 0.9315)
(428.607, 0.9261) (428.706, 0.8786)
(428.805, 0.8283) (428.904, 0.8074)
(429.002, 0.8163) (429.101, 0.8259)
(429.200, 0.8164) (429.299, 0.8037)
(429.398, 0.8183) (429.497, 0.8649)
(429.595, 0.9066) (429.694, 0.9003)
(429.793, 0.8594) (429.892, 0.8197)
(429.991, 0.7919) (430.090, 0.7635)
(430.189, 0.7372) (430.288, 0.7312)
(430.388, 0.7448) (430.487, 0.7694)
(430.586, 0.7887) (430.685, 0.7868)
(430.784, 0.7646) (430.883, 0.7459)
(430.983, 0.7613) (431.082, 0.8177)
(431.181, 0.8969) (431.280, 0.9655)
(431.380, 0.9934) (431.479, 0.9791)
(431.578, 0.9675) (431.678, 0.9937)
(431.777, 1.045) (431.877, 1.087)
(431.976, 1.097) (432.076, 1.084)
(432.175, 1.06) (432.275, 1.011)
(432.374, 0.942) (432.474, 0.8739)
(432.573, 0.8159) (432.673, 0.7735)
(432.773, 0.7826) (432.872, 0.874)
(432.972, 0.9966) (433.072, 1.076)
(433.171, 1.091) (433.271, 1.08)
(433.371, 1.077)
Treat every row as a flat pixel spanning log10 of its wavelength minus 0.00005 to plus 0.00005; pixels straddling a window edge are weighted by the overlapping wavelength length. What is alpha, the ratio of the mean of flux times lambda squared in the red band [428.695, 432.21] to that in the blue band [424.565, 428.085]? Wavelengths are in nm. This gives 0.89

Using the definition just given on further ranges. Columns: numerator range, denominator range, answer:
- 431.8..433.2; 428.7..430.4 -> 1.20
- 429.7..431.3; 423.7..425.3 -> 0.81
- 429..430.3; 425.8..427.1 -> 0.83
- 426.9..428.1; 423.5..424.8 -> 0.94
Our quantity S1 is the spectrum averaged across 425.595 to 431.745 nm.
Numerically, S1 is 0.908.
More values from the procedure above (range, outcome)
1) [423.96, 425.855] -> 1.03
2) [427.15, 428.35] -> 0.947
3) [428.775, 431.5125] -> 0.824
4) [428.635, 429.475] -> 0.827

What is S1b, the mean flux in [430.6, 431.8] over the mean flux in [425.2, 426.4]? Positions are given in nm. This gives 0.8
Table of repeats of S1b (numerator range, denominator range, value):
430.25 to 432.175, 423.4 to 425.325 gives 0.90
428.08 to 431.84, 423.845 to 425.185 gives 0.85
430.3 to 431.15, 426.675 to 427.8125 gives 0.82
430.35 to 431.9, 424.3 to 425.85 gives 0.86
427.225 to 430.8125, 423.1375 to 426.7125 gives 0.86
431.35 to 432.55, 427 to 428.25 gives 1.07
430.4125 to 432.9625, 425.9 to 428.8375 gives 0.95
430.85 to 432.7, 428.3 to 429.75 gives 1.10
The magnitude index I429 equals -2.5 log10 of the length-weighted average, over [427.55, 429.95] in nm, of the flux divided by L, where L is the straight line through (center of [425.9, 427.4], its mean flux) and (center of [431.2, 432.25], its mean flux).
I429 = 0.10 mag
